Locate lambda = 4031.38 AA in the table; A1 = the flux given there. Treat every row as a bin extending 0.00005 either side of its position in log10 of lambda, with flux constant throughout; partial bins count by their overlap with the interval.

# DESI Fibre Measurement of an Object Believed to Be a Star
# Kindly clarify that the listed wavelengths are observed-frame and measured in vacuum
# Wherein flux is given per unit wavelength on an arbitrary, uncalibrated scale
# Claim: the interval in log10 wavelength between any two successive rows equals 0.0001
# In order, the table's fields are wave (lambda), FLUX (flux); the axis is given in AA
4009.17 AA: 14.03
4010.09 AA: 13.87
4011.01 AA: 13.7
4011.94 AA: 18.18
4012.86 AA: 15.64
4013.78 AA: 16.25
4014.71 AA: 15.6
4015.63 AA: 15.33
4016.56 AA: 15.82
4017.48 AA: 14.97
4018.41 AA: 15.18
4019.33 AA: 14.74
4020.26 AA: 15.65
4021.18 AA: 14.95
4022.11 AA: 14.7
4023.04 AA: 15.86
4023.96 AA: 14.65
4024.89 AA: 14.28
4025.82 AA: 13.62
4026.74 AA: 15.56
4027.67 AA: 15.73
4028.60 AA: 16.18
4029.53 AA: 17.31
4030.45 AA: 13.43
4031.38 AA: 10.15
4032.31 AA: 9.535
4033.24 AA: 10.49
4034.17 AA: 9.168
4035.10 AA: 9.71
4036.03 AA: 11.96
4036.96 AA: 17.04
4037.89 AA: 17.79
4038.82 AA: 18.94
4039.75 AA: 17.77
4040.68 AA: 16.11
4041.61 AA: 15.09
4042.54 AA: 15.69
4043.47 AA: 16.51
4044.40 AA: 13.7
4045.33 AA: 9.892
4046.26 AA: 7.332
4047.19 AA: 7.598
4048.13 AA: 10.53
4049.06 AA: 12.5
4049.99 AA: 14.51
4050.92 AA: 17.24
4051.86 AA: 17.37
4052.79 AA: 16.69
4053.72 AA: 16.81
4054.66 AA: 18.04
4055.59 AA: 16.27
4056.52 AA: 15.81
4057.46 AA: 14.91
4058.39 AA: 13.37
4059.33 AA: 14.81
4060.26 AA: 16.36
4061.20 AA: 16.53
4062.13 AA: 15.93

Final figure 10.15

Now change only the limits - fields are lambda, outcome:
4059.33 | 14.81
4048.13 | 10.53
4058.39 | 13.37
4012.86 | 15.64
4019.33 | 14.74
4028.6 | 16.18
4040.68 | 16.11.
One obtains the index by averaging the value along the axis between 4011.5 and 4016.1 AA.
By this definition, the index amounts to 16.2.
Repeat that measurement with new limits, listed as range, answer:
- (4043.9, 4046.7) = 10.4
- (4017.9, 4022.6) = 15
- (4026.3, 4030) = 16.2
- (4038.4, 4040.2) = 18.3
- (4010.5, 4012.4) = 15.9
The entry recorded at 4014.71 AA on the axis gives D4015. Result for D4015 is 15.6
